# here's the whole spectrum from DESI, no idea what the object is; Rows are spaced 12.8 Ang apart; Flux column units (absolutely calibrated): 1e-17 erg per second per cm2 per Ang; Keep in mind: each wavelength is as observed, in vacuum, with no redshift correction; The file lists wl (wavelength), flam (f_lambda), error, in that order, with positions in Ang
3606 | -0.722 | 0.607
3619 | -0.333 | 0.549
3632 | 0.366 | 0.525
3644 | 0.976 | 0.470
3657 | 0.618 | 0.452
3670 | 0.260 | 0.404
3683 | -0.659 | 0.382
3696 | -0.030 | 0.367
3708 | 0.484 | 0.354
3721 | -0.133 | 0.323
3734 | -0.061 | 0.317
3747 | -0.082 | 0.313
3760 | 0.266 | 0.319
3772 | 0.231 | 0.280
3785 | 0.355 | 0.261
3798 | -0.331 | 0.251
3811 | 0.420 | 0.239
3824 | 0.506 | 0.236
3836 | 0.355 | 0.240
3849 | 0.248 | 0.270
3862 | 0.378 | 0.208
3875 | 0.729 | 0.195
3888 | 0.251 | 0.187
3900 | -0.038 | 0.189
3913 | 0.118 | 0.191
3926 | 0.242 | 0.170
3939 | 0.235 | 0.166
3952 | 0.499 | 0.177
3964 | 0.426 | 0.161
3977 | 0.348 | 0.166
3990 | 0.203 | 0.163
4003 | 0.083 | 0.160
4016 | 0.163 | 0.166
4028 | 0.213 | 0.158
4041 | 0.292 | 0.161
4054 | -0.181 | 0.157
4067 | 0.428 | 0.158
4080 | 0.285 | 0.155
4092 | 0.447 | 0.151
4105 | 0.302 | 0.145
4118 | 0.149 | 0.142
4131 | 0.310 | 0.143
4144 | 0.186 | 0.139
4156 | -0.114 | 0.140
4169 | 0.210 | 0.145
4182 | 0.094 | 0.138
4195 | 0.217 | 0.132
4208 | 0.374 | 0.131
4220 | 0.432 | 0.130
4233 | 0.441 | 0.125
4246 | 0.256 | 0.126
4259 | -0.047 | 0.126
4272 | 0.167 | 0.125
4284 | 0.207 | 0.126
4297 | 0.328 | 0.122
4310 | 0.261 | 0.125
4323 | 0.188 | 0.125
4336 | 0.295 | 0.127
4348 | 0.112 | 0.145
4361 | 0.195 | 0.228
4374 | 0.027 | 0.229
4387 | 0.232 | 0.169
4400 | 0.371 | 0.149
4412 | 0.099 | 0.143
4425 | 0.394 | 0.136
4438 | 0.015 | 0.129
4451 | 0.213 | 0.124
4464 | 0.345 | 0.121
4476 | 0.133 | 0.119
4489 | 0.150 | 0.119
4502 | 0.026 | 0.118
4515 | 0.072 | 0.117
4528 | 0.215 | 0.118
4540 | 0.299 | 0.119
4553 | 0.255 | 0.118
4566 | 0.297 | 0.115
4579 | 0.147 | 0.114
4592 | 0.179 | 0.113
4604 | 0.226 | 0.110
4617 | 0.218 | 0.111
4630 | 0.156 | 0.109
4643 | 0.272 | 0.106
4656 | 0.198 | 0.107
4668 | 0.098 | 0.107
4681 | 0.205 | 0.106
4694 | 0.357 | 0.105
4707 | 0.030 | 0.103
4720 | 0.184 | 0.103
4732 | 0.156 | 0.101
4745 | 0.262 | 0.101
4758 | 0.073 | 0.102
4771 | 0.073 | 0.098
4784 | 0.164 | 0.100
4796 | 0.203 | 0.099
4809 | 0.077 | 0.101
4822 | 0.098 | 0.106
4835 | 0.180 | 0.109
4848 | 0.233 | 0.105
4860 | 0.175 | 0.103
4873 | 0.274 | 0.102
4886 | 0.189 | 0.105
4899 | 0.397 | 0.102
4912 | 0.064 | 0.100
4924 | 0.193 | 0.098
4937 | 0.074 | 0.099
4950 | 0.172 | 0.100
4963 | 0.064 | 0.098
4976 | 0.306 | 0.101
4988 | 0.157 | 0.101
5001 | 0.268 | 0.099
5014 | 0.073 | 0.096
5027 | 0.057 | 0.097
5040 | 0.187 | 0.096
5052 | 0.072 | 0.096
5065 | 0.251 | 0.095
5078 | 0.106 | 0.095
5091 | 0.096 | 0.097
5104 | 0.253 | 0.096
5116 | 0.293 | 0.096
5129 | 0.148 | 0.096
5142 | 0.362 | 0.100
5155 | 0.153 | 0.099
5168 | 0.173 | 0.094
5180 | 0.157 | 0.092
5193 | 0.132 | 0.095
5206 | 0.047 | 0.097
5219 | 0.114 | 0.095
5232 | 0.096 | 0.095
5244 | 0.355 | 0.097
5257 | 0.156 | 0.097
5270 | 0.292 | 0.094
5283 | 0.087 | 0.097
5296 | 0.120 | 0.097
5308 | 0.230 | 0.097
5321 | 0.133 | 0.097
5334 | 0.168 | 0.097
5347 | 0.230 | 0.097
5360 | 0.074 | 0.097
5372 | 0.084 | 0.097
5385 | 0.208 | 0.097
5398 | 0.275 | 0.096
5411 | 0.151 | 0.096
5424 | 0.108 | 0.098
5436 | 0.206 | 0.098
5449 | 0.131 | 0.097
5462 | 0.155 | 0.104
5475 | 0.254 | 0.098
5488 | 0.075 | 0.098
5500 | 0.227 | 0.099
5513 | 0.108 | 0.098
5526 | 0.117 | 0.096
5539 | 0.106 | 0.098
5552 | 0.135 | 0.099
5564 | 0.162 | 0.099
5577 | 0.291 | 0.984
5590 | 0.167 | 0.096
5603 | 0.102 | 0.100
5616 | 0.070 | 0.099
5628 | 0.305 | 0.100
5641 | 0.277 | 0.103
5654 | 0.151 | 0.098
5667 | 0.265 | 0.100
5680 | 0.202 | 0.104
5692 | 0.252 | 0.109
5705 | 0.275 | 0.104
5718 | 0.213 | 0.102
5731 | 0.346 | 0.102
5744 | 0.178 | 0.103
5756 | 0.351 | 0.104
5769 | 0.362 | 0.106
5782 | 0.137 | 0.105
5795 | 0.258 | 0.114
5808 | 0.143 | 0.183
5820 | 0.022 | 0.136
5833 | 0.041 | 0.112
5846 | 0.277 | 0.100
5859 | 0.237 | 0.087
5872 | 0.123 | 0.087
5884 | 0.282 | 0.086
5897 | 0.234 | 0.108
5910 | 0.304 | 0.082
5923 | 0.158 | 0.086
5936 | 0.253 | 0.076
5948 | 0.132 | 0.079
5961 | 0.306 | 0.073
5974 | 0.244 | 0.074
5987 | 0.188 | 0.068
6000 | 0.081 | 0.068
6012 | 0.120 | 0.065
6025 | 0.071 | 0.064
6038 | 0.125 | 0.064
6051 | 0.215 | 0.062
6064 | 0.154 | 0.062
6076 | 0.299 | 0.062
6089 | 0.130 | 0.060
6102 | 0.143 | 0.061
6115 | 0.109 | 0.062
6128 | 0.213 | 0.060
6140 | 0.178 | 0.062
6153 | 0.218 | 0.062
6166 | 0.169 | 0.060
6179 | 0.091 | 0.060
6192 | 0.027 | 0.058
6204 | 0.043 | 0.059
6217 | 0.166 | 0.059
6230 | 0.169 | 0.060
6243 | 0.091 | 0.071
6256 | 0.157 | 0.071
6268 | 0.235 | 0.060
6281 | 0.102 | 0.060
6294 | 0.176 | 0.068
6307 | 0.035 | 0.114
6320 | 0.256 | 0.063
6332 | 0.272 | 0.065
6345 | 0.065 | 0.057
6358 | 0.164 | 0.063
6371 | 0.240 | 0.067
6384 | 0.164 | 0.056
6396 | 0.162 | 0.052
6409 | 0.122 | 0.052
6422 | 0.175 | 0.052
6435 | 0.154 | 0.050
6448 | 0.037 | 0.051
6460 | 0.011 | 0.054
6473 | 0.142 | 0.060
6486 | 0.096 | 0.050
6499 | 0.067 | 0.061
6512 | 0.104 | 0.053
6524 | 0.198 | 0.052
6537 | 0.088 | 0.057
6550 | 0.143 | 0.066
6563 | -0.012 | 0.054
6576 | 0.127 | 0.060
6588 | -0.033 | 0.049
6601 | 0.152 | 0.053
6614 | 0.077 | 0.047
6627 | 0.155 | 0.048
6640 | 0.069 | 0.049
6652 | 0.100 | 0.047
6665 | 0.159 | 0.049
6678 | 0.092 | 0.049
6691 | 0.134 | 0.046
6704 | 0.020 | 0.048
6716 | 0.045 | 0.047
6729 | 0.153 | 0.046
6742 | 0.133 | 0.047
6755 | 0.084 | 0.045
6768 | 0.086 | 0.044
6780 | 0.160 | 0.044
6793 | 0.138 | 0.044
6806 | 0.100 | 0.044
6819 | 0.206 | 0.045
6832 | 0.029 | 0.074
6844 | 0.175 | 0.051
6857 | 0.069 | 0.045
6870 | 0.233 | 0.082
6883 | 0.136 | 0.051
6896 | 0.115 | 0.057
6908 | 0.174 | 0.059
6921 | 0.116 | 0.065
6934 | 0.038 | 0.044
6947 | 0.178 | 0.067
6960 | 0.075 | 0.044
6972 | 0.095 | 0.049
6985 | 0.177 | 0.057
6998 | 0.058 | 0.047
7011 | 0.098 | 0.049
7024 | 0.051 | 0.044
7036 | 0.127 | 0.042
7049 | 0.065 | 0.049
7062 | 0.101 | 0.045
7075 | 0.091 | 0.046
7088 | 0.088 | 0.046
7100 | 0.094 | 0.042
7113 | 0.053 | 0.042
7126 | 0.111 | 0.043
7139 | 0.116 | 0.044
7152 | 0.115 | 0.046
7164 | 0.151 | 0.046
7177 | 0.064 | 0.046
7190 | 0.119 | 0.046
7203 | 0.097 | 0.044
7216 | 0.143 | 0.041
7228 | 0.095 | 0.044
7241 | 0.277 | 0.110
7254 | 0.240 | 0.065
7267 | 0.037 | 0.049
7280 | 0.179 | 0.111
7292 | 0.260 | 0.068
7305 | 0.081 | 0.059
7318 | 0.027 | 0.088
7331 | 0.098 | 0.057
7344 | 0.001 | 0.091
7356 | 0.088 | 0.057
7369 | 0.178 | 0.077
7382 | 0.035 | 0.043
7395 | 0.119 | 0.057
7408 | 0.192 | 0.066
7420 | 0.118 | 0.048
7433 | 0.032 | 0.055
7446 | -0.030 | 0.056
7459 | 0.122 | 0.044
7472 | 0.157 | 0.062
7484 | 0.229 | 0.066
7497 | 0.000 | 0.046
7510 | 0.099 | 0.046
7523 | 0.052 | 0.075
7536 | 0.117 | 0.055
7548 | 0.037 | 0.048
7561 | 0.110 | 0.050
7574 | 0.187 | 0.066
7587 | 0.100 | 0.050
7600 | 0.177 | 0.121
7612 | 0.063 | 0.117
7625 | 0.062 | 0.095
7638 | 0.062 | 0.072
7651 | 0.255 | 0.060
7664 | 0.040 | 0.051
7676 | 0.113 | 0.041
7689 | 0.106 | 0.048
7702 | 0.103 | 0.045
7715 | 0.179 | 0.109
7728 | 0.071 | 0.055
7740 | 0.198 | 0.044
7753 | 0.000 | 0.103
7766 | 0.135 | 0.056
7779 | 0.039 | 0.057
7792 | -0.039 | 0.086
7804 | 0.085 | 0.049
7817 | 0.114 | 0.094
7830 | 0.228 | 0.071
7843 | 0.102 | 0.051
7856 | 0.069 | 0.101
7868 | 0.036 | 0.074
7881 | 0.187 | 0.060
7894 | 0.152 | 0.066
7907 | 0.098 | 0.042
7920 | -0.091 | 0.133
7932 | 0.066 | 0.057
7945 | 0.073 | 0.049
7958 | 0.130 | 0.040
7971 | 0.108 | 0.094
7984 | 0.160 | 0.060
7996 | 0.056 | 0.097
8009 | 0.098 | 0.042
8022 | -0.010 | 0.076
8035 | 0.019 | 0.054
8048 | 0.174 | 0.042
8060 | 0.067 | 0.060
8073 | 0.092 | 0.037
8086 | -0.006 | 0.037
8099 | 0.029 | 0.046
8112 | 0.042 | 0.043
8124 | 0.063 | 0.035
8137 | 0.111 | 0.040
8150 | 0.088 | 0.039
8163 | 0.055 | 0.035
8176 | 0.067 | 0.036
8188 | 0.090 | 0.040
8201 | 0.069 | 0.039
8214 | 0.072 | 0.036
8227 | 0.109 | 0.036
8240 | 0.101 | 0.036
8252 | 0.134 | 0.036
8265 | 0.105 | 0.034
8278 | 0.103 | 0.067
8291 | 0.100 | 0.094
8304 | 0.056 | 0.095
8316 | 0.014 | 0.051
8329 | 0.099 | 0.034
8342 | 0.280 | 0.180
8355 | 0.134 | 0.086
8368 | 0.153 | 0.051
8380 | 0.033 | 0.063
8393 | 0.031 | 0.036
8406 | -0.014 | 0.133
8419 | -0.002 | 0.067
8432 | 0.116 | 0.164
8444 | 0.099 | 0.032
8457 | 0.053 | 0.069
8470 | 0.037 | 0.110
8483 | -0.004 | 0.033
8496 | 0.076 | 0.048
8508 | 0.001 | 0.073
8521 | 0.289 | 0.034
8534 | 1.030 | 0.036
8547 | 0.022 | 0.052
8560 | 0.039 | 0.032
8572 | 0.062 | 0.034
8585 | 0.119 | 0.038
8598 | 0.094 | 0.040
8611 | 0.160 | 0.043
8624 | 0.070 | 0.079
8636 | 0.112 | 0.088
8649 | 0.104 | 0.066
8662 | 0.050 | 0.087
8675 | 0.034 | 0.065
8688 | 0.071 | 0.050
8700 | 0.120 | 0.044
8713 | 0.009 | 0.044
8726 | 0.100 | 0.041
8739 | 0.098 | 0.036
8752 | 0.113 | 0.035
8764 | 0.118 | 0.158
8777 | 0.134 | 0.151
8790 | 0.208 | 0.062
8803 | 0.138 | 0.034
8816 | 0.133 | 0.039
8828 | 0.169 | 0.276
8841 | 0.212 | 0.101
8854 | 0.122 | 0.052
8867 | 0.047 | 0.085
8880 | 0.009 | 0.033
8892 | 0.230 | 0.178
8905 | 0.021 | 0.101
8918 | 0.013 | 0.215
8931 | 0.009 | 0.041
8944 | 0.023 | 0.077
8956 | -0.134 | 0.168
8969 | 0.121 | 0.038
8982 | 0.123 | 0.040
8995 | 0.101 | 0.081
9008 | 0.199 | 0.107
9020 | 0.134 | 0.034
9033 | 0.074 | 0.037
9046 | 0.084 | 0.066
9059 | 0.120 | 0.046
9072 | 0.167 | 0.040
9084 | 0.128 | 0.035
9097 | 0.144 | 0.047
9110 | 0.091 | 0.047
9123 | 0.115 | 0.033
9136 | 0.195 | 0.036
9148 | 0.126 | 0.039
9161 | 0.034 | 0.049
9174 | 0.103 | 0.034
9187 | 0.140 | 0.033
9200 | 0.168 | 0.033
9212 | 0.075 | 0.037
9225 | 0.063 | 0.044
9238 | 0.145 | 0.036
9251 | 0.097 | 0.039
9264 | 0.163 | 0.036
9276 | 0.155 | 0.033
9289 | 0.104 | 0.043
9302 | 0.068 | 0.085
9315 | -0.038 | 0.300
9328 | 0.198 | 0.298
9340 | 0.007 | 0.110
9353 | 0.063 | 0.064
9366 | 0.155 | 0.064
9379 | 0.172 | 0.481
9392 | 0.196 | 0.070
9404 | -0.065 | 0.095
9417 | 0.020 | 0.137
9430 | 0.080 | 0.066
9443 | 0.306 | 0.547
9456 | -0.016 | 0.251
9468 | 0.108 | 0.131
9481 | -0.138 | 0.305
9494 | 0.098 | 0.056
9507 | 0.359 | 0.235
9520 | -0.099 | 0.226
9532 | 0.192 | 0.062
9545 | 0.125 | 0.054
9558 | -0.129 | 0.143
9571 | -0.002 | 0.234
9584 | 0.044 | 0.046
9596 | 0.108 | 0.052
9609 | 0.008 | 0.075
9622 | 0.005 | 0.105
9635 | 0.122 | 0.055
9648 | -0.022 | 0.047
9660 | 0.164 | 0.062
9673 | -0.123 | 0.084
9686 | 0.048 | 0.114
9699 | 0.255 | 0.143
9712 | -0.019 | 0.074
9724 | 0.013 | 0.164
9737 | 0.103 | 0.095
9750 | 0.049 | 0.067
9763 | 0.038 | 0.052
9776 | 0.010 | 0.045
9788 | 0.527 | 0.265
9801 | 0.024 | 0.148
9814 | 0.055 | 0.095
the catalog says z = 1.29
